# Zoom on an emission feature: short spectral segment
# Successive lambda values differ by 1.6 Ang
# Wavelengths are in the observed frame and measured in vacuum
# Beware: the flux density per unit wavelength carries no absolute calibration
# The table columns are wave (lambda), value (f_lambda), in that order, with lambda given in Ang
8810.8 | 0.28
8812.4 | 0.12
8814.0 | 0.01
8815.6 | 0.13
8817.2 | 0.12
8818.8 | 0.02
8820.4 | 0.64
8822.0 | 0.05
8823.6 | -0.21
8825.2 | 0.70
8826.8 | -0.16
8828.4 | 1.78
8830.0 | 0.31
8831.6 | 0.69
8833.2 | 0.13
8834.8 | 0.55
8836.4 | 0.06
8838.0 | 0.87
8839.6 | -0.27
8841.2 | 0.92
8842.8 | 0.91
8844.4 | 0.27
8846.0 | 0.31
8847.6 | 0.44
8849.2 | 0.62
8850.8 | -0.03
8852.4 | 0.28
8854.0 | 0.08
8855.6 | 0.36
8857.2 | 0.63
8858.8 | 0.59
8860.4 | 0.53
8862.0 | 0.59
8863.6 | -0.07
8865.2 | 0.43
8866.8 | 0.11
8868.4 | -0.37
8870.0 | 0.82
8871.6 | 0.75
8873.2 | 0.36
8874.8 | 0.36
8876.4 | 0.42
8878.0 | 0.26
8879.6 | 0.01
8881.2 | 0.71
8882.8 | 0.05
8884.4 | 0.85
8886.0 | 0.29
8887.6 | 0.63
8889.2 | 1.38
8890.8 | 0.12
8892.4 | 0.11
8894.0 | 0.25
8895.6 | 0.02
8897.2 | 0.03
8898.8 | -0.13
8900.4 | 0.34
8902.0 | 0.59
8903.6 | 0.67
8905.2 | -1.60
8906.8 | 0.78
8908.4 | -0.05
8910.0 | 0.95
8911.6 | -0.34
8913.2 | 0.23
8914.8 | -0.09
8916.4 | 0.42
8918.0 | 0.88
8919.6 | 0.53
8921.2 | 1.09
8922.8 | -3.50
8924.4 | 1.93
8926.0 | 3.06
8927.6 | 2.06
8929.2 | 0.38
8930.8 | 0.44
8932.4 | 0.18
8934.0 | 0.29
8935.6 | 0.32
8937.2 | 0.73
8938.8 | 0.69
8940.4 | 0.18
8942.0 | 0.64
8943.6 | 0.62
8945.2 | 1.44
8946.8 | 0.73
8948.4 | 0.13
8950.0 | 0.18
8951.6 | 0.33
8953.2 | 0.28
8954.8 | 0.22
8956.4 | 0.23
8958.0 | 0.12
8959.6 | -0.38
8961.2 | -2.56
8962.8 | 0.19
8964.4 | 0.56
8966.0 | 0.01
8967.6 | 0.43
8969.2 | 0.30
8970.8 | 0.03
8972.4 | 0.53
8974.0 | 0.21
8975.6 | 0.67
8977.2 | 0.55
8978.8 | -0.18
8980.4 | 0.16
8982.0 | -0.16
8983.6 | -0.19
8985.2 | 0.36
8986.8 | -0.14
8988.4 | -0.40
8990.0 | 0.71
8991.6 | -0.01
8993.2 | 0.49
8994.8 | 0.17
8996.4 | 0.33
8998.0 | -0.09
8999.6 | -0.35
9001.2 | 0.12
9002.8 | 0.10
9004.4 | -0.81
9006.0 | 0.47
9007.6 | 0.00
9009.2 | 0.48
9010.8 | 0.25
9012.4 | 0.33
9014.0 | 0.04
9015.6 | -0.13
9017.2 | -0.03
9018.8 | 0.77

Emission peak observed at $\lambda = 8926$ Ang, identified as [O III] 5007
